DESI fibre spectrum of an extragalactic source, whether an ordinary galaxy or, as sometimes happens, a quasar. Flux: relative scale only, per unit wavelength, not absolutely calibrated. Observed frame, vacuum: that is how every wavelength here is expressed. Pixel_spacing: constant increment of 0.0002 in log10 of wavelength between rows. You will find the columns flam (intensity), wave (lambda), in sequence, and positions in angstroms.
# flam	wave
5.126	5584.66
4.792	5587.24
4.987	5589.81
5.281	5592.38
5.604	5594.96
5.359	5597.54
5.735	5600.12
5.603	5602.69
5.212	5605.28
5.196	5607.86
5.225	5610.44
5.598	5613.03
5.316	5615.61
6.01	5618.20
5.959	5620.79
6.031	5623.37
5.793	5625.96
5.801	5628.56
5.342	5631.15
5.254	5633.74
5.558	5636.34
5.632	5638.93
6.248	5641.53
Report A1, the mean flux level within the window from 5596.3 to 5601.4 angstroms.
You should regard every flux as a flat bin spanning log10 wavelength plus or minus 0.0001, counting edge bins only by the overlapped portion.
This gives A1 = 5.55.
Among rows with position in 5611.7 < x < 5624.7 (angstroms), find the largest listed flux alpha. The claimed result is 6.031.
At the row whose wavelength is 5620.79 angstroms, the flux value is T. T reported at 5.959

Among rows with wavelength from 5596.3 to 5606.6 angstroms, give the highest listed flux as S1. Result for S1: 5.735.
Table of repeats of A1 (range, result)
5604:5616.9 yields 5.31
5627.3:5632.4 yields 5.57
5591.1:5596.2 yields 5.44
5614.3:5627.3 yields 5.82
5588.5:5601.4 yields 5.39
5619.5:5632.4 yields 5.79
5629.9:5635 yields 5.3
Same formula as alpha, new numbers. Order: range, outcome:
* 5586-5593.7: 5.281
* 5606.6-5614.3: 5.598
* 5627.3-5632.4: 5.801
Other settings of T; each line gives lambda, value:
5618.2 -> 6.01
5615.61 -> 5.316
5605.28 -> 5.212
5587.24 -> 4.792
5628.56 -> 5.801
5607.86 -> 5.196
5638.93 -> 5.632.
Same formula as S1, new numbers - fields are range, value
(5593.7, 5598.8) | 5.604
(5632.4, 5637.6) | 5.558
